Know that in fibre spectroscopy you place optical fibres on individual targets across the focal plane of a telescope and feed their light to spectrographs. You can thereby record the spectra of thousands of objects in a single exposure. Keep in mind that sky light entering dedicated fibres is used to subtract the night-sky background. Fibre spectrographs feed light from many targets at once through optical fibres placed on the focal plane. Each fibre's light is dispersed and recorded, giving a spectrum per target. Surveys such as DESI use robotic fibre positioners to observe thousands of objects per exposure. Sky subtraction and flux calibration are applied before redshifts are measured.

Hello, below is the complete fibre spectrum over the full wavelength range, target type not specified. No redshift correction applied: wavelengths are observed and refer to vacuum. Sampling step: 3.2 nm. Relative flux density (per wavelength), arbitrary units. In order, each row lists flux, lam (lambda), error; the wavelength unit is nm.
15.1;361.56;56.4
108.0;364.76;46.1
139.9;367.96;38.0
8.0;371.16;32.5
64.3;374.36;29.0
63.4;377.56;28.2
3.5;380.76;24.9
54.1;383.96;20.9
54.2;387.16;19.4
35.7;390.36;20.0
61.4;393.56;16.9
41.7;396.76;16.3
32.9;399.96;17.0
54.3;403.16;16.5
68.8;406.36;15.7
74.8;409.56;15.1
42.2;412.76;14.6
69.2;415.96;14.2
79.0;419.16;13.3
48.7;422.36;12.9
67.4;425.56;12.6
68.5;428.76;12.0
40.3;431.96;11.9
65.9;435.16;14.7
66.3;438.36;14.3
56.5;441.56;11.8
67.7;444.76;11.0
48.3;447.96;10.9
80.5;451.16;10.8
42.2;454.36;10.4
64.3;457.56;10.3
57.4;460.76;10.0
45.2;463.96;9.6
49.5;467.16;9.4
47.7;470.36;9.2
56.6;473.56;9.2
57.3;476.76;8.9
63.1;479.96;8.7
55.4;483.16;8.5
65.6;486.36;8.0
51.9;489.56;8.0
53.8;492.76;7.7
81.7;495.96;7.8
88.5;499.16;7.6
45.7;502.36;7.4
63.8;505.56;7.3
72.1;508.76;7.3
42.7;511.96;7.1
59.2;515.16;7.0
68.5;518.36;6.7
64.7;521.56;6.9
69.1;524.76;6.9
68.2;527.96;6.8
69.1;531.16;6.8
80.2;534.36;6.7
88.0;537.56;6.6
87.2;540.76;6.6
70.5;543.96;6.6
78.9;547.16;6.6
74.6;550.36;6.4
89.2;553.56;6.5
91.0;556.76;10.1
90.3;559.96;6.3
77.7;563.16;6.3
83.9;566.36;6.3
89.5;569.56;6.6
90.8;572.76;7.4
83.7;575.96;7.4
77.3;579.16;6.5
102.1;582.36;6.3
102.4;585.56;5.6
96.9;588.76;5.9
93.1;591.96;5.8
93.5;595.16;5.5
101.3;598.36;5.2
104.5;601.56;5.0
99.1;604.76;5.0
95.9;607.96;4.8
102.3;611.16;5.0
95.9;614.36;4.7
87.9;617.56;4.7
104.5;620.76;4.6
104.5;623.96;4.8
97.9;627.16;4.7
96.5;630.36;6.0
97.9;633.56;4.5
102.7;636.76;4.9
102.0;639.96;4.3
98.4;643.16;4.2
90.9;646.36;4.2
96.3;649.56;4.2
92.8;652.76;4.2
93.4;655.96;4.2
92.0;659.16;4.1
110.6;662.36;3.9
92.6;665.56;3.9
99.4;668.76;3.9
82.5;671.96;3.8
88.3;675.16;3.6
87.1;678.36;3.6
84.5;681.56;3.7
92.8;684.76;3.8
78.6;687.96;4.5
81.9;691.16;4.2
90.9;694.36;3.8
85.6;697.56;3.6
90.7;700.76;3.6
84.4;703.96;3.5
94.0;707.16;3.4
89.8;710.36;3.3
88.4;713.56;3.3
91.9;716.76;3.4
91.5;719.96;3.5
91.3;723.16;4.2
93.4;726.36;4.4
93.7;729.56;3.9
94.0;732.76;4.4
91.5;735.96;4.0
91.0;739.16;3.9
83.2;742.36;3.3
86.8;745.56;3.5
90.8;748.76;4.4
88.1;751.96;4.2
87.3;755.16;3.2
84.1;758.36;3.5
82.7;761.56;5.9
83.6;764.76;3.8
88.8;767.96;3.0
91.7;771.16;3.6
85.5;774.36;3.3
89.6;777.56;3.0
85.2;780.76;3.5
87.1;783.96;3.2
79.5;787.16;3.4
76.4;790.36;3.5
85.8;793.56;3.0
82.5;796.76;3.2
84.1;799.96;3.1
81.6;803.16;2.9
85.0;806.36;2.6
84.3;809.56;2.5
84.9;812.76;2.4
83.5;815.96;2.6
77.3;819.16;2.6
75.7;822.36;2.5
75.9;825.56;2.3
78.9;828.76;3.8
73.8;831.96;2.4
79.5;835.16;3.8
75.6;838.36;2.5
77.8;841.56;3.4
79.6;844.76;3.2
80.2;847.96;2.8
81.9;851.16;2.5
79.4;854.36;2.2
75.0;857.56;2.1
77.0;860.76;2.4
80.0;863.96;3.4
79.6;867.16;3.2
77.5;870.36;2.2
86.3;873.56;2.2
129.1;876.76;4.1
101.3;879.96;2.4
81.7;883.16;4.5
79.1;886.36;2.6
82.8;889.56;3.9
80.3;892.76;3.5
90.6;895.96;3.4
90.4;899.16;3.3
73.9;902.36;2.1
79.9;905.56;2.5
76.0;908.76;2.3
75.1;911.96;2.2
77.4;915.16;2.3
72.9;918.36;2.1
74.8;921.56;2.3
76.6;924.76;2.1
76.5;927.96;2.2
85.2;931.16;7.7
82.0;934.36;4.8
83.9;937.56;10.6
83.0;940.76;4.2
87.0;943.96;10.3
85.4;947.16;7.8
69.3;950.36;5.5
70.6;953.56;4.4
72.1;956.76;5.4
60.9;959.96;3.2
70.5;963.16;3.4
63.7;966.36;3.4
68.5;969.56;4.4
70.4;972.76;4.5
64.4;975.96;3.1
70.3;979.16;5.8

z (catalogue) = 0.33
